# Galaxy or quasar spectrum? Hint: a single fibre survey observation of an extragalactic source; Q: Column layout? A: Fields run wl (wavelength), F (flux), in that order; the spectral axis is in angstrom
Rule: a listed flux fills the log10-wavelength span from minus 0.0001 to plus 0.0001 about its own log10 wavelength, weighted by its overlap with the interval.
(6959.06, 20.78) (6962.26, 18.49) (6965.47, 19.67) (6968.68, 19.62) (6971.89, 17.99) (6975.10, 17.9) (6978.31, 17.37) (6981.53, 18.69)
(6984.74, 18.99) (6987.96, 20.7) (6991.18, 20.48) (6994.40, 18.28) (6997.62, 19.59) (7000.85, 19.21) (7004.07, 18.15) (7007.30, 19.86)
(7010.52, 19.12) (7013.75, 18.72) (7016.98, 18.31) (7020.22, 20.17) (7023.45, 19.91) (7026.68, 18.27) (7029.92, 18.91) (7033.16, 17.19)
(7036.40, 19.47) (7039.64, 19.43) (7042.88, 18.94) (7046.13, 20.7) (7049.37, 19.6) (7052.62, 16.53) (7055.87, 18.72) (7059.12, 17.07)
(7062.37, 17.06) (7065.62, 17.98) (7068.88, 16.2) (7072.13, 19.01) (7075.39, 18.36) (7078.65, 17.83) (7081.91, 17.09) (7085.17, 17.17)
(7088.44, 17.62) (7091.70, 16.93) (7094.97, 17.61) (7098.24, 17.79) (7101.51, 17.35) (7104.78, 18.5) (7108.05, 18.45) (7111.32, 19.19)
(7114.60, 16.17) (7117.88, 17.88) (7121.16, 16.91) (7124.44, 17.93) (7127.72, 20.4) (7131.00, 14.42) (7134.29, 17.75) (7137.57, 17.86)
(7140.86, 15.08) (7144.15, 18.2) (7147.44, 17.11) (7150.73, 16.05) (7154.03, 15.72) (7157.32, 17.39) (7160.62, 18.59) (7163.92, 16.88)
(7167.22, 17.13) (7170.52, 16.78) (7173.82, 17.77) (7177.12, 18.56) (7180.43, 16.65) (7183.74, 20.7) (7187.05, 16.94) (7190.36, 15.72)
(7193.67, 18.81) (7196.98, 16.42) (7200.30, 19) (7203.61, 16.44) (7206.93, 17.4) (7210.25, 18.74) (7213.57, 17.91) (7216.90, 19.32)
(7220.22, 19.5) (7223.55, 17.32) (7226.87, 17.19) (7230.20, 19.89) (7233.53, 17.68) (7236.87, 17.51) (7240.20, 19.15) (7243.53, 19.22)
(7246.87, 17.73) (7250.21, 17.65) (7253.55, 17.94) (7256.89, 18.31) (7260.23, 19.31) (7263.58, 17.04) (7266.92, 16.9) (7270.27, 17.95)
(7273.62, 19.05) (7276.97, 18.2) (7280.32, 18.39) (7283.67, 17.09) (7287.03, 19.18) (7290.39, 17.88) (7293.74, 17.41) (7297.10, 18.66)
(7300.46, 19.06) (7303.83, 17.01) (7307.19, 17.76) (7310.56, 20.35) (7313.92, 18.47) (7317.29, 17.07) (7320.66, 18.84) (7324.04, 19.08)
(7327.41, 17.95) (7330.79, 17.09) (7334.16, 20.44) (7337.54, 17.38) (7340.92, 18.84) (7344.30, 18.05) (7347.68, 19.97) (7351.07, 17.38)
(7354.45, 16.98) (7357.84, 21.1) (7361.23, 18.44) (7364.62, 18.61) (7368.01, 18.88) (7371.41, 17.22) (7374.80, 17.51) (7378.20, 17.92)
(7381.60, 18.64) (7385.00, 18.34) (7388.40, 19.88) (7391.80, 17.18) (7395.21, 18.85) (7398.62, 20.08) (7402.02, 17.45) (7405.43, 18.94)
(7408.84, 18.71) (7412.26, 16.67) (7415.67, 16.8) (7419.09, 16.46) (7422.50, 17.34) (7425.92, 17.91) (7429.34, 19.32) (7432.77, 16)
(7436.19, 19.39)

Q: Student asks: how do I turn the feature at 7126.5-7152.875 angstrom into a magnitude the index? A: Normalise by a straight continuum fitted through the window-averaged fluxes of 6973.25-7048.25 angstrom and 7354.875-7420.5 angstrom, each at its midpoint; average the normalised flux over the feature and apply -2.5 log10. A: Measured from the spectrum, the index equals 0.11 mag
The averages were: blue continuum 19.1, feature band 17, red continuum 18.3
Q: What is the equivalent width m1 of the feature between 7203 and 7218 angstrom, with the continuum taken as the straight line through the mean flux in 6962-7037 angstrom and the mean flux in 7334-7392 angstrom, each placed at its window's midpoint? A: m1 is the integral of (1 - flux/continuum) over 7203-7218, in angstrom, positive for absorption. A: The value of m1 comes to 0.5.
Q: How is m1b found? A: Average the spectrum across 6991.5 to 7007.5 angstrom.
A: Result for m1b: 19.1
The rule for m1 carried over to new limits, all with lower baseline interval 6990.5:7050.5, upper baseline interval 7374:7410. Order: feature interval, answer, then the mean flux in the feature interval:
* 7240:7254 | 0.4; 18.3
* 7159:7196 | 2.4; 17.7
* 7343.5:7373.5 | 0.1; 18.5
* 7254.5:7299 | 1.5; 18.1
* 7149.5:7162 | 1.3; 16.9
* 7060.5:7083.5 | 1.7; 17.6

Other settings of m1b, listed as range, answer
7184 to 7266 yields 18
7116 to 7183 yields 17.3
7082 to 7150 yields 17.5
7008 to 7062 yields 18.8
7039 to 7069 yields 18.3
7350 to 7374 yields 18.4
